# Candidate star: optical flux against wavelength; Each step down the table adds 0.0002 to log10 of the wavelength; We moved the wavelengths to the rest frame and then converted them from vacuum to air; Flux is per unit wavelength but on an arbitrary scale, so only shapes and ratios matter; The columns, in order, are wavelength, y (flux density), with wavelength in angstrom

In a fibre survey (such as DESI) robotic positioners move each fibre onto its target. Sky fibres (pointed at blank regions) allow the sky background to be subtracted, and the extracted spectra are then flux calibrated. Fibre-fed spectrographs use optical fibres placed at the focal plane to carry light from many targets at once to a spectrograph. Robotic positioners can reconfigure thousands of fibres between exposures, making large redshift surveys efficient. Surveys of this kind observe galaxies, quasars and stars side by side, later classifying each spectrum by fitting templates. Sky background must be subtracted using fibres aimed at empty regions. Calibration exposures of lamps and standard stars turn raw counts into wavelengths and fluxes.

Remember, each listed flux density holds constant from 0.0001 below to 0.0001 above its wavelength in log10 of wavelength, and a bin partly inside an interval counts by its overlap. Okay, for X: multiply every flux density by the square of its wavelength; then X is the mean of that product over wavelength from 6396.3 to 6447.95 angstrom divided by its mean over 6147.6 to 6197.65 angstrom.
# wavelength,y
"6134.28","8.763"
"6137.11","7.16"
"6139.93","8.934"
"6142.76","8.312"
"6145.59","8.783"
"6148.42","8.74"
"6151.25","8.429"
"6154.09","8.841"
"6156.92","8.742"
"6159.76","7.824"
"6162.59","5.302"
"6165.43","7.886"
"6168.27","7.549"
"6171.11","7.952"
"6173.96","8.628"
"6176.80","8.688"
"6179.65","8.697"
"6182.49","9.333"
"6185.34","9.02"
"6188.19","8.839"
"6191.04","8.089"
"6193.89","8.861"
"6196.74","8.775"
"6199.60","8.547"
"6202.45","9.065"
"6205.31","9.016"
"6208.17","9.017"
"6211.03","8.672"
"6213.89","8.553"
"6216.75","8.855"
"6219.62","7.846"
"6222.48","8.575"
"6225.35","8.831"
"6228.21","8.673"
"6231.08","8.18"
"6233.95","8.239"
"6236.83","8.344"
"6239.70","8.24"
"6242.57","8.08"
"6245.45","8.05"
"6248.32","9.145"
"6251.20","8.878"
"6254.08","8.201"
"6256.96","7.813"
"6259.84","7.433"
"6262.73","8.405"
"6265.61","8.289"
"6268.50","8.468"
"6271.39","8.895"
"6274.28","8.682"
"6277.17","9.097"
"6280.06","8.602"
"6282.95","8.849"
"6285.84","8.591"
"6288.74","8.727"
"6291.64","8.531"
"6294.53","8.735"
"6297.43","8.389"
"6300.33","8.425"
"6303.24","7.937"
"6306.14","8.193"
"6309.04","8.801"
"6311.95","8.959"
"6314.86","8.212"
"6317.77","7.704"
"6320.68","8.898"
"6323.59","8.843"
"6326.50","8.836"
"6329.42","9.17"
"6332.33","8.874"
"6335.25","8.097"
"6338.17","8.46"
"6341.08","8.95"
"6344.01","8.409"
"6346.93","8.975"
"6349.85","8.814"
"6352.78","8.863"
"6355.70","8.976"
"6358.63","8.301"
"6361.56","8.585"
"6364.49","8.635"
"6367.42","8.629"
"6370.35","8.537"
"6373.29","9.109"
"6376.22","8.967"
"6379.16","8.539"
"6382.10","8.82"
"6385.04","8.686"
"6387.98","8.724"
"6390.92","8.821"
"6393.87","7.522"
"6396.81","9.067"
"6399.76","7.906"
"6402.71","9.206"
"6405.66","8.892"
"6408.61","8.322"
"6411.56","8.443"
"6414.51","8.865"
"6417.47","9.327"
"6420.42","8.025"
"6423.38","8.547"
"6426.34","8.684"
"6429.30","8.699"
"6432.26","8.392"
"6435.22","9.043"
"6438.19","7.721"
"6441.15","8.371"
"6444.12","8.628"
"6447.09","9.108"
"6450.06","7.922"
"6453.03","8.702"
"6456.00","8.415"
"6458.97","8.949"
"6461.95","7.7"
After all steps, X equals 1.12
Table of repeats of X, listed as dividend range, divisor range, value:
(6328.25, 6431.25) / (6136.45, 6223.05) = 1.09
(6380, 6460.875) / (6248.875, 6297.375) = 1.05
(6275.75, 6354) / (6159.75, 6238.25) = 1.06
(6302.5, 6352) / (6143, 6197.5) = 1.08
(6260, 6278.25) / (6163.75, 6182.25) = 1.07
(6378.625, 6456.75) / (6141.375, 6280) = 1.08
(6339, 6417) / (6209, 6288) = 1.07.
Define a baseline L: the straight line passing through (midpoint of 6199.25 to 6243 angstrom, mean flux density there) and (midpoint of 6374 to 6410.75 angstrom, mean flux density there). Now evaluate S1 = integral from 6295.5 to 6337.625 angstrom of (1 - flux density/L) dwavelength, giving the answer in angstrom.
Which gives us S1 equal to 0.4 angstrom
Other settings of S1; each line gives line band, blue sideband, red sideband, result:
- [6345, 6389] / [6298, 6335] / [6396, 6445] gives -0.88 angstrom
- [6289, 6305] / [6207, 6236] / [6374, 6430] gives 0.29 angstrom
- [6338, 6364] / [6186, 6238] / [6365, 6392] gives 0.06 angstrom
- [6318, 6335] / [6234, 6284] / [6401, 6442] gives -0.54 angstrom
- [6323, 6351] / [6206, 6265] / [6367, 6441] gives -0.68 angstrom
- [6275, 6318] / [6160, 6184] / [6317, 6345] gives -0.17 angstrom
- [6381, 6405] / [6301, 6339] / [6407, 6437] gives 0.00 angstrom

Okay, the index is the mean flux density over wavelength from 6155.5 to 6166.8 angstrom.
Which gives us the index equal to 7.44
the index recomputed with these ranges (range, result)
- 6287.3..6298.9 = 8.6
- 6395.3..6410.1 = 8.68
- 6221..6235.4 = 8.5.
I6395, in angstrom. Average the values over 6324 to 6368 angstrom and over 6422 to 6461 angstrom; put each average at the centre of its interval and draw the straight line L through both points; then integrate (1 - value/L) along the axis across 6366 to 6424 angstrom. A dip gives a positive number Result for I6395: -0.2 angstrom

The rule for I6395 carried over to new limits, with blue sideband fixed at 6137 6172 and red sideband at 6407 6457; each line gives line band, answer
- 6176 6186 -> -1.0 angstrom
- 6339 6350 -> -0.5 angstrom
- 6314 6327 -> -0.2 angstrom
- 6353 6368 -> -0.4 angstrom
